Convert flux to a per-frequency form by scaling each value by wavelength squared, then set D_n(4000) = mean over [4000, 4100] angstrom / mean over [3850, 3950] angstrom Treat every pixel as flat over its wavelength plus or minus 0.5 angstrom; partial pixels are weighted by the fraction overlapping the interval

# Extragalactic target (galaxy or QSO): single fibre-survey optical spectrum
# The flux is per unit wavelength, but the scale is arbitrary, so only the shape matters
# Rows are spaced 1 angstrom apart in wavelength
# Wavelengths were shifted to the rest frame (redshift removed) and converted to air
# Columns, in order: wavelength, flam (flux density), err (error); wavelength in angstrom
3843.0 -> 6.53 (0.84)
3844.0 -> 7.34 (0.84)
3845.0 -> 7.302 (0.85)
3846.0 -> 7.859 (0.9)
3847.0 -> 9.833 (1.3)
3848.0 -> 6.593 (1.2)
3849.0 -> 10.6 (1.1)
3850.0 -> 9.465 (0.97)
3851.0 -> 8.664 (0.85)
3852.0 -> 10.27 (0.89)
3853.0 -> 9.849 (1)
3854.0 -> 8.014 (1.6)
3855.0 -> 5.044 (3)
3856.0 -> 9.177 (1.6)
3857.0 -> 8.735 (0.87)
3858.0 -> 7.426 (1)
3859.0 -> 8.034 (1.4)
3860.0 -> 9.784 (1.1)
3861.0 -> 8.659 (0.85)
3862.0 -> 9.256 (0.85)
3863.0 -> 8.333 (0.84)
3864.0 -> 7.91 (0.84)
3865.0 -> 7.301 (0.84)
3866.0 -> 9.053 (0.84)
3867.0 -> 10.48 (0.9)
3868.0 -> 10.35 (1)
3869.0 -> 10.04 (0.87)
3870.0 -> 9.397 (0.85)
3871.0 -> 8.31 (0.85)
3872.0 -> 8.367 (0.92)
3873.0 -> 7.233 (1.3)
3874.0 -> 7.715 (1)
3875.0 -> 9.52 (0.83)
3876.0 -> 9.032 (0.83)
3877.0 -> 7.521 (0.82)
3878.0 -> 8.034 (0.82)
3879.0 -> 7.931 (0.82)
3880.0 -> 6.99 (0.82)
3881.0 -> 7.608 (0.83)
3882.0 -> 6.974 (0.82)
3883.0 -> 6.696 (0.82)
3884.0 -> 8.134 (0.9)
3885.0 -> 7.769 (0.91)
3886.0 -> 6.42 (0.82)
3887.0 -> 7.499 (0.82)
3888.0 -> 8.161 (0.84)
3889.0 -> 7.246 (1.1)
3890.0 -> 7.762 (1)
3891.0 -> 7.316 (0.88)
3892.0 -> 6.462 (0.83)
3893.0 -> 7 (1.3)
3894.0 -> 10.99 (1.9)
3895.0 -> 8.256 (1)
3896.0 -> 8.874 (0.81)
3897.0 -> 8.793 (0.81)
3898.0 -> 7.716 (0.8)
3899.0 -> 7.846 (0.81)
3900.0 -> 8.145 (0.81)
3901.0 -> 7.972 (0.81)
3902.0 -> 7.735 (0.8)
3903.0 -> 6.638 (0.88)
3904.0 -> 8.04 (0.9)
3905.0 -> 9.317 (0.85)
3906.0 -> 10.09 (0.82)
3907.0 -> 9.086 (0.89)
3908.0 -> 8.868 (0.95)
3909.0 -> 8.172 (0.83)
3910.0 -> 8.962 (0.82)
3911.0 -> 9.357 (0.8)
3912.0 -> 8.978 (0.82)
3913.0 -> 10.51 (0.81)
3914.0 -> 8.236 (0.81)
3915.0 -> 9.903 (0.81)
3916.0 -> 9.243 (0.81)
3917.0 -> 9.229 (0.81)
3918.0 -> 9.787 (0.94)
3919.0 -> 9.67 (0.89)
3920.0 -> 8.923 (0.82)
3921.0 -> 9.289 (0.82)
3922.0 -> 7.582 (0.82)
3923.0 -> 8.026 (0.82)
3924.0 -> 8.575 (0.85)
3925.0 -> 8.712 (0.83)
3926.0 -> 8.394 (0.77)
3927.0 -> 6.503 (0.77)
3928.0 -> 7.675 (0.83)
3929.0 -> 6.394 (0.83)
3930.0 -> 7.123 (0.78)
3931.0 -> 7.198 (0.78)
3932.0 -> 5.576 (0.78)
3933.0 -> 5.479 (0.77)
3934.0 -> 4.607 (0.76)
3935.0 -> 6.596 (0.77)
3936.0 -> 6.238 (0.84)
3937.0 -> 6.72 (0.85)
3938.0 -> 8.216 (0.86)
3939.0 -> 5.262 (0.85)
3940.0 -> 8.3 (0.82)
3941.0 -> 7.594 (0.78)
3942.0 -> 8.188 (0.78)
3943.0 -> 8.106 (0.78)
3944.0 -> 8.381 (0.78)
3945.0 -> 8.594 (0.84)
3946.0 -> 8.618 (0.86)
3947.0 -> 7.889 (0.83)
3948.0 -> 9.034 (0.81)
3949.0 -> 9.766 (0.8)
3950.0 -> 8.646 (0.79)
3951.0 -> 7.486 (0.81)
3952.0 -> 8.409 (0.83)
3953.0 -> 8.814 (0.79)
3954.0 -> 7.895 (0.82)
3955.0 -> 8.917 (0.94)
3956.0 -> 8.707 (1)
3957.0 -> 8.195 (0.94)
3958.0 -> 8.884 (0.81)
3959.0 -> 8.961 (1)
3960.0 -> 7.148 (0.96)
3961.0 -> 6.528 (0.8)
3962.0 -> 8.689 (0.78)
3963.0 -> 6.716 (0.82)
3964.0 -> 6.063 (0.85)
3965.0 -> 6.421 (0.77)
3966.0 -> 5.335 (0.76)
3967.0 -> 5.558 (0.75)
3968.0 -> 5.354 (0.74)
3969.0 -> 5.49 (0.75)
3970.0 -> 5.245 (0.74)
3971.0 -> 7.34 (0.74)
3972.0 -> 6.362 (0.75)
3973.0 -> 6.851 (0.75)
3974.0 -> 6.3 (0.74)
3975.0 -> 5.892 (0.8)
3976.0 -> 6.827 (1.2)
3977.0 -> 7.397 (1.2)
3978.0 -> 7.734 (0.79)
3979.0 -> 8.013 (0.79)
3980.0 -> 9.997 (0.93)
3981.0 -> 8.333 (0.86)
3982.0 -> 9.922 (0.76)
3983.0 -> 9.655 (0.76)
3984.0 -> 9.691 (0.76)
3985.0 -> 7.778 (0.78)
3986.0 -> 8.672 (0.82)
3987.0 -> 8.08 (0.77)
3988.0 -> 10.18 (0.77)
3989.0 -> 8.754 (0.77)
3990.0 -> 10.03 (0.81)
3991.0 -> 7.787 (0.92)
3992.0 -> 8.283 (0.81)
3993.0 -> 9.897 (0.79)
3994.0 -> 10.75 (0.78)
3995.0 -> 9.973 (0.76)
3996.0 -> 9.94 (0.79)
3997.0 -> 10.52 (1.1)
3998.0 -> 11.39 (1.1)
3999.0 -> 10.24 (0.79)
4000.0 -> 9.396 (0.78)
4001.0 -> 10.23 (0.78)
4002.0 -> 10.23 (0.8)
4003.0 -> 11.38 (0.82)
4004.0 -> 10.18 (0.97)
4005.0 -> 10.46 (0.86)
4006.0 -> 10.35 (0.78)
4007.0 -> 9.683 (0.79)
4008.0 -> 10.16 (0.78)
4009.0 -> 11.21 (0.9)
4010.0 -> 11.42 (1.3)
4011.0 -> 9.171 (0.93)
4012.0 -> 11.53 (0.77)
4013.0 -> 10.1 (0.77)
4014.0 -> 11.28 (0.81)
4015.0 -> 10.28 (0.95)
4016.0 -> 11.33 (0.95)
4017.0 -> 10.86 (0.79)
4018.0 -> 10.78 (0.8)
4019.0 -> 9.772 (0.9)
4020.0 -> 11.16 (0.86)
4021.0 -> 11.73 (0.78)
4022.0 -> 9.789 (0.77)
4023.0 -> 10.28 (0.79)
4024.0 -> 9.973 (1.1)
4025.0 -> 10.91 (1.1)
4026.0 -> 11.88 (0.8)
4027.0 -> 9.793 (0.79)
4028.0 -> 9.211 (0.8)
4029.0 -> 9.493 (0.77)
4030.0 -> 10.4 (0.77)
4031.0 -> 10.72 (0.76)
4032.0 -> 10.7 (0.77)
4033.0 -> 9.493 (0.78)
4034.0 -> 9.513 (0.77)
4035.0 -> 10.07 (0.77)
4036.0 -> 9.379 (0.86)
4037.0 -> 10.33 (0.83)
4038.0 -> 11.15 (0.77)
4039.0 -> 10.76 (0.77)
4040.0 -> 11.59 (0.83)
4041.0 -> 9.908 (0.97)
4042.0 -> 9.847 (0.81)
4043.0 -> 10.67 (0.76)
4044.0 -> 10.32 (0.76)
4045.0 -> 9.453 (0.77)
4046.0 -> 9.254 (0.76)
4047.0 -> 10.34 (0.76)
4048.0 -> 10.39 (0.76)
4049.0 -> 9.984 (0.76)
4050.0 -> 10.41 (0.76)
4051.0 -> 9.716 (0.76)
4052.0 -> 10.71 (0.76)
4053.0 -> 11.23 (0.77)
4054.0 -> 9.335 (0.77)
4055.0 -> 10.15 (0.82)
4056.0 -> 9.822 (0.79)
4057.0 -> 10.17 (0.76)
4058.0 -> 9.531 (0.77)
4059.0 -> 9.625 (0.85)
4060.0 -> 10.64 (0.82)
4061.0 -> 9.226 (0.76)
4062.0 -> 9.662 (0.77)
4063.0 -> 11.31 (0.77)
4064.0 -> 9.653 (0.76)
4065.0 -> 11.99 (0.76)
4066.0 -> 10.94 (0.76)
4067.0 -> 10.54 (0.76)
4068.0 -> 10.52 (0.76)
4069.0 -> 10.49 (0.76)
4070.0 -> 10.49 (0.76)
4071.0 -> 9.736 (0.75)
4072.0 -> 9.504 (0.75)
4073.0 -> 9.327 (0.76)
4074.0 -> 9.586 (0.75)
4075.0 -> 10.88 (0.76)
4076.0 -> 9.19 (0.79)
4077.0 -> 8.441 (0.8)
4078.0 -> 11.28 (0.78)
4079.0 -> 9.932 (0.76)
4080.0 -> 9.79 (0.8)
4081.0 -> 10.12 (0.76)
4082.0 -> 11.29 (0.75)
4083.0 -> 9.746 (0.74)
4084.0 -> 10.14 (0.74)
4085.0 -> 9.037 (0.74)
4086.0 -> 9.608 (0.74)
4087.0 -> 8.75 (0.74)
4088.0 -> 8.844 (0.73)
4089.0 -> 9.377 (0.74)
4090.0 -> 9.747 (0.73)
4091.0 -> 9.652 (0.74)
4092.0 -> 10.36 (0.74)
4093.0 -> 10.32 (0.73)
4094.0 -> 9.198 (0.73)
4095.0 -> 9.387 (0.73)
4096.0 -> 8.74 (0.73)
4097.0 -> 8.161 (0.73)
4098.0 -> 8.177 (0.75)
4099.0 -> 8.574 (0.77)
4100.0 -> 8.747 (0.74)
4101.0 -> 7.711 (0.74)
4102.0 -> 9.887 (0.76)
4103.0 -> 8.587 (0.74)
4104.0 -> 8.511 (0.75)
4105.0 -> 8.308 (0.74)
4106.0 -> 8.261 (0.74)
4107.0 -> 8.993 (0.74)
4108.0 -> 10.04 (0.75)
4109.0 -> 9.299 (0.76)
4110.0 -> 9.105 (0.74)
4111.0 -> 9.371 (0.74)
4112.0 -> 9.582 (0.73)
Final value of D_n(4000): 1.3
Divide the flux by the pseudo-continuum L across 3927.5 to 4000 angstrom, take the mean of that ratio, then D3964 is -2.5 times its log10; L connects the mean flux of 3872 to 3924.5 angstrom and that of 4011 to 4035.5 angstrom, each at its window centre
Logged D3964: 0.19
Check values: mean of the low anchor 8.31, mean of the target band 7.89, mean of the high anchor 10.4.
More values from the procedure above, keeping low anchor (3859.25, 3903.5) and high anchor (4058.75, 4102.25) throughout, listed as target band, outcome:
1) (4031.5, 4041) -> -0.102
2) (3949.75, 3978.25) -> 0.225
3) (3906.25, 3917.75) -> -0.095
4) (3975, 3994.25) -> 0.031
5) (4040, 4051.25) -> -0.072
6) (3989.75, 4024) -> -0.132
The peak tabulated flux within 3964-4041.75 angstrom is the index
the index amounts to 11.88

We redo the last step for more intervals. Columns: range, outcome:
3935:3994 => 10.75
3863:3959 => 10.99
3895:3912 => 10.09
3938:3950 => 9.766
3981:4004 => 11.39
